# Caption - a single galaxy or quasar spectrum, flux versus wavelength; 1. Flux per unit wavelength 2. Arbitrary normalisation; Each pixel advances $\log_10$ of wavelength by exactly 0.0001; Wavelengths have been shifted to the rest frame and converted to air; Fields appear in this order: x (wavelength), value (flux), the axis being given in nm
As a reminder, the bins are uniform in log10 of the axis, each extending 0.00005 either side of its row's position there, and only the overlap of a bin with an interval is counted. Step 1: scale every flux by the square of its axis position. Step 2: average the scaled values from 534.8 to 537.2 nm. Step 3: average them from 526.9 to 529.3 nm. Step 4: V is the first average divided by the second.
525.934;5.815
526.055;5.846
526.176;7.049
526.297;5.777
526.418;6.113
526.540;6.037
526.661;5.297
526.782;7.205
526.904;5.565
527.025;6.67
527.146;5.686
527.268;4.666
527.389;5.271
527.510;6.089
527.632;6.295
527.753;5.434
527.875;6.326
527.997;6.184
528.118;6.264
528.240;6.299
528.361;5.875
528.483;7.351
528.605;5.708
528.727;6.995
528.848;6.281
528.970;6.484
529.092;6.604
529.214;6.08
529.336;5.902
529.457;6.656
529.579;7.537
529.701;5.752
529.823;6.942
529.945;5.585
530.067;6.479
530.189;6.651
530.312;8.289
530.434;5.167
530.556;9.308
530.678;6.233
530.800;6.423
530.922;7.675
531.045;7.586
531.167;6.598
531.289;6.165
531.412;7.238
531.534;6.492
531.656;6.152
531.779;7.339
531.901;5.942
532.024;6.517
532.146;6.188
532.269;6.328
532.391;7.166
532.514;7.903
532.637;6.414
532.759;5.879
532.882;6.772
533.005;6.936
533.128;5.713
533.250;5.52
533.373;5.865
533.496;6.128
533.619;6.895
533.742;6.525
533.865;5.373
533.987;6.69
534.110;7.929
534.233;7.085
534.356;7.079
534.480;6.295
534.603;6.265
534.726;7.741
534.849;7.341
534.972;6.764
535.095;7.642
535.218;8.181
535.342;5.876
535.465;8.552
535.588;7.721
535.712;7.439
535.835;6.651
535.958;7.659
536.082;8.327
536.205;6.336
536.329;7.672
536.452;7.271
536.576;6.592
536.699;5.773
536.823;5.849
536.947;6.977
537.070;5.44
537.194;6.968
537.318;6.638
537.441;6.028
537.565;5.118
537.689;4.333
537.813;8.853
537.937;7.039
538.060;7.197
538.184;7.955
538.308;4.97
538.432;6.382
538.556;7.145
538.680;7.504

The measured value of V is 1.2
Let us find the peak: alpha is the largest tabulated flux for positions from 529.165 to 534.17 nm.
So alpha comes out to 9.308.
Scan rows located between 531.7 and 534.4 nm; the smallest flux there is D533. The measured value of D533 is 5.373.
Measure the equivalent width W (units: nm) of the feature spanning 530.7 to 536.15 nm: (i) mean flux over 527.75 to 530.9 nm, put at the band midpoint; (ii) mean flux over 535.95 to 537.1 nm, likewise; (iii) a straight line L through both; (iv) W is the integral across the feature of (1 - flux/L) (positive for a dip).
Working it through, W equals -0.131 nm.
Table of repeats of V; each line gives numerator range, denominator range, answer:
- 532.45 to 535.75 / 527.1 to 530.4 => 1.11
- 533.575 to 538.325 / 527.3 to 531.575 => 1.08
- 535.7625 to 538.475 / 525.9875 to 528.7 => 1.14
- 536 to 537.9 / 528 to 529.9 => 1.05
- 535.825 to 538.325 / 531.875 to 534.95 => 1.03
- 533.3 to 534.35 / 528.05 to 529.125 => 1.04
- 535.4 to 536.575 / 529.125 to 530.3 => 1.18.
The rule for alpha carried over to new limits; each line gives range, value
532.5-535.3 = 8.181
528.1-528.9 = 7.351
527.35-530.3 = 7.537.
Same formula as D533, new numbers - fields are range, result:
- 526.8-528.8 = 4.666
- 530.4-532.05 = 5.167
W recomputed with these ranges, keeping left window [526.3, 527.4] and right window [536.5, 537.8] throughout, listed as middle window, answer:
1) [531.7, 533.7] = -0.16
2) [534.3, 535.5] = -0.22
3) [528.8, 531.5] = -0.35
